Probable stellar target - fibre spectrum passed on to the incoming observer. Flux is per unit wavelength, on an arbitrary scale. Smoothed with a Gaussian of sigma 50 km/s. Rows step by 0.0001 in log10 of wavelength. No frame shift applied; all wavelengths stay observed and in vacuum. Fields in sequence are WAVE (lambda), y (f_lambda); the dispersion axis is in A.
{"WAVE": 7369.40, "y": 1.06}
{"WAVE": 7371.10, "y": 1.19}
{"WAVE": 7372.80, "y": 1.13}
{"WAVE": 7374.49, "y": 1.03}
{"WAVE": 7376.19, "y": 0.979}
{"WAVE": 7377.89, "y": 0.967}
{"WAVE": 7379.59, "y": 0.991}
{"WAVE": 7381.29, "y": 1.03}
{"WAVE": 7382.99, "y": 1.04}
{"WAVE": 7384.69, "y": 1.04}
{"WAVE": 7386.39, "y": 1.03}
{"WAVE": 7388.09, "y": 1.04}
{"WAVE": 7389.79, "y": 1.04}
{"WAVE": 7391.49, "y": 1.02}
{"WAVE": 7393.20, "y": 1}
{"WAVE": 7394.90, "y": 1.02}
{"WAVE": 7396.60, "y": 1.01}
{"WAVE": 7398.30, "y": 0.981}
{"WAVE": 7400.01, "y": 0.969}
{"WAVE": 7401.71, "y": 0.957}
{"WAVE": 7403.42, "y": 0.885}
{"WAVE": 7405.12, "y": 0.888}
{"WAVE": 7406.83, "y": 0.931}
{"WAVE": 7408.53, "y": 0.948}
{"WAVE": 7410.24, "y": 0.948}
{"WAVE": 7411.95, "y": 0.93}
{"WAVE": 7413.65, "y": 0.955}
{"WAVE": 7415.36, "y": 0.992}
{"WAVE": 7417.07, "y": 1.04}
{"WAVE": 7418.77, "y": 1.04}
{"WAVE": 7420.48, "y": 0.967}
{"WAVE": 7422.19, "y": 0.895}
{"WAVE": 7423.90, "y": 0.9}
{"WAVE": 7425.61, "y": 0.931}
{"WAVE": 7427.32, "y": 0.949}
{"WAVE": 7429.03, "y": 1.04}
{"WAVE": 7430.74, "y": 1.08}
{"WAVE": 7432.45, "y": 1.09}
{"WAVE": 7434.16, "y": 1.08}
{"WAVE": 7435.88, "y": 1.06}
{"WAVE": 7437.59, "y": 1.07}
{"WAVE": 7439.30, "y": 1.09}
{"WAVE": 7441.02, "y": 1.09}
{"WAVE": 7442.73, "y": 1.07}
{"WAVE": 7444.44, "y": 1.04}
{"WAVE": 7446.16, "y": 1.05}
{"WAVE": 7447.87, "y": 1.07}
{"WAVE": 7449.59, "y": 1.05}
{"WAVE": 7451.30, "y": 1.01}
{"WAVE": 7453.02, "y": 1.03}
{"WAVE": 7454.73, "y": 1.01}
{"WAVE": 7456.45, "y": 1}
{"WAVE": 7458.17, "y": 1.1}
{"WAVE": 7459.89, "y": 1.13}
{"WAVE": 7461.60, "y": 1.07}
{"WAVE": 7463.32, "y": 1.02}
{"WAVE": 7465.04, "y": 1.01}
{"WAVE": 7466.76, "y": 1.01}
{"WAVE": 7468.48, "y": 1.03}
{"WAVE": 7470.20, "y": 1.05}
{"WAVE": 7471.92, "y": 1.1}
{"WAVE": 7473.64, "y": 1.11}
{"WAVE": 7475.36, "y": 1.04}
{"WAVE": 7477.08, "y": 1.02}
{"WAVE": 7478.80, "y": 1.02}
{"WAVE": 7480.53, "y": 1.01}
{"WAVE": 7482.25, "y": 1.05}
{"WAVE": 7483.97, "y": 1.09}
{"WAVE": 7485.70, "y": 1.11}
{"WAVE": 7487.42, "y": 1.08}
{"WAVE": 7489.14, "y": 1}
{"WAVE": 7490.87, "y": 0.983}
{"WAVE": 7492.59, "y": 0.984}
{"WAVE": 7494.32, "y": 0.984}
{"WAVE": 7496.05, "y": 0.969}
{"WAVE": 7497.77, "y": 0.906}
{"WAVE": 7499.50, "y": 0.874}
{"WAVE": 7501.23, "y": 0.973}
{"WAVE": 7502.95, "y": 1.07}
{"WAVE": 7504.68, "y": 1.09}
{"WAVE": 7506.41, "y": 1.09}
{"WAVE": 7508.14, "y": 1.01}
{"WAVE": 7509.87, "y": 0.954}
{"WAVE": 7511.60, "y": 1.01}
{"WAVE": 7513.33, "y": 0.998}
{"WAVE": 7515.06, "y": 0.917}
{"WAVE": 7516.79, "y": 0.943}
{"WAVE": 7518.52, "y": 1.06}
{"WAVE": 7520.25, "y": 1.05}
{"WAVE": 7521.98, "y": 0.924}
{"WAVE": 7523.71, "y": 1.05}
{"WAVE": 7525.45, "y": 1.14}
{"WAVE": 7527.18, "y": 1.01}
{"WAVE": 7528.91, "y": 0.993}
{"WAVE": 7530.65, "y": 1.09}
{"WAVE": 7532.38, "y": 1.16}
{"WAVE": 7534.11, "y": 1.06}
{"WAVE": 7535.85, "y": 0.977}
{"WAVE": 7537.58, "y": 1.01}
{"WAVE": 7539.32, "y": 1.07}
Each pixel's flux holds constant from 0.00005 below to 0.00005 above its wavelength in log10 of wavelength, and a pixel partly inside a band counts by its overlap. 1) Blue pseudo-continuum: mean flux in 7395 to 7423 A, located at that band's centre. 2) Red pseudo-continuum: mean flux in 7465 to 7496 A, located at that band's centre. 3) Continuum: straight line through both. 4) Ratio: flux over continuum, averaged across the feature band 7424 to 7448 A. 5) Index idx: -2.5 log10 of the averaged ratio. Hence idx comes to -0.06 mag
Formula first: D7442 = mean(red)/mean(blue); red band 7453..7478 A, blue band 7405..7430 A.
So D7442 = 1.09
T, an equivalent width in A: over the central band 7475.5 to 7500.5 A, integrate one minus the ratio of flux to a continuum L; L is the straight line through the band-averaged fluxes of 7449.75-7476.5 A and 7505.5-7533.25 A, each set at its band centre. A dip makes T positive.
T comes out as 0.8 A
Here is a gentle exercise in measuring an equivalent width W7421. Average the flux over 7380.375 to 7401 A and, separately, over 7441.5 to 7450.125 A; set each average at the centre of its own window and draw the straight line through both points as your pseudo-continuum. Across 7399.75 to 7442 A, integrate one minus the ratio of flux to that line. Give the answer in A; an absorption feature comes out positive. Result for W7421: 2.1 A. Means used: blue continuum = 1.02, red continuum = 1.06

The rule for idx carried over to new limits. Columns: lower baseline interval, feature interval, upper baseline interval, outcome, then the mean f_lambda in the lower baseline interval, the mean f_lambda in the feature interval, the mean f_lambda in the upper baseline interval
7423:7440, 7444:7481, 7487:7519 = -0.03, 1.03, 1.04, 0.992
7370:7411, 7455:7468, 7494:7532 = -0.04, 1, 1.05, 1.01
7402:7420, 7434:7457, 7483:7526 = -0.08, 0.956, 1.05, 1.01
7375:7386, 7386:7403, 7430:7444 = 0.02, 1.01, 1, 1.08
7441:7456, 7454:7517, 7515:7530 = 0.01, 1.04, 1.02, 1.02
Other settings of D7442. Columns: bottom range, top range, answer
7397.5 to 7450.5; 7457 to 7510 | 1.03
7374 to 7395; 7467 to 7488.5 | 1.04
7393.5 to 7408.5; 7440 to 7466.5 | 1.10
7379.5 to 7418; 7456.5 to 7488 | 1.07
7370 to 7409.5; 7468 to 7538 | 1.02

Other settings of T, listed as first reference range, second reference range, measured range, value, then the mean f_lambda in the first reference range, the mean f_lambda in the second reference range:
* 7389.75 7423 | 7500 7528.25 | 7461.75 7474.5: -0.7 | 0.969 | 1.02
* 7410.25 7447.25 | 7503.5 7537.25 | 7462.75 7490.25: -0.7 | 1.02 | 1.03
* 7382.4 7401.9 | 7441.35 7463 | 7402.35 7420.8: 1.3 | 1.01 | 1.05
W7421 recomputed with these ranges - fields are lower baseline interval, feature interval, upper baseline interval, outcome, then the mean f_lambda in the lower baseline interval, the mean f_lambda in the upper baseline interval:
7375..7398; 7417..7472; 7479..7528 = -1.1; 1.02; 1.01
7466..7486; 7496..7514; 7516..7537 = 0.8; 1.05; 1.04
